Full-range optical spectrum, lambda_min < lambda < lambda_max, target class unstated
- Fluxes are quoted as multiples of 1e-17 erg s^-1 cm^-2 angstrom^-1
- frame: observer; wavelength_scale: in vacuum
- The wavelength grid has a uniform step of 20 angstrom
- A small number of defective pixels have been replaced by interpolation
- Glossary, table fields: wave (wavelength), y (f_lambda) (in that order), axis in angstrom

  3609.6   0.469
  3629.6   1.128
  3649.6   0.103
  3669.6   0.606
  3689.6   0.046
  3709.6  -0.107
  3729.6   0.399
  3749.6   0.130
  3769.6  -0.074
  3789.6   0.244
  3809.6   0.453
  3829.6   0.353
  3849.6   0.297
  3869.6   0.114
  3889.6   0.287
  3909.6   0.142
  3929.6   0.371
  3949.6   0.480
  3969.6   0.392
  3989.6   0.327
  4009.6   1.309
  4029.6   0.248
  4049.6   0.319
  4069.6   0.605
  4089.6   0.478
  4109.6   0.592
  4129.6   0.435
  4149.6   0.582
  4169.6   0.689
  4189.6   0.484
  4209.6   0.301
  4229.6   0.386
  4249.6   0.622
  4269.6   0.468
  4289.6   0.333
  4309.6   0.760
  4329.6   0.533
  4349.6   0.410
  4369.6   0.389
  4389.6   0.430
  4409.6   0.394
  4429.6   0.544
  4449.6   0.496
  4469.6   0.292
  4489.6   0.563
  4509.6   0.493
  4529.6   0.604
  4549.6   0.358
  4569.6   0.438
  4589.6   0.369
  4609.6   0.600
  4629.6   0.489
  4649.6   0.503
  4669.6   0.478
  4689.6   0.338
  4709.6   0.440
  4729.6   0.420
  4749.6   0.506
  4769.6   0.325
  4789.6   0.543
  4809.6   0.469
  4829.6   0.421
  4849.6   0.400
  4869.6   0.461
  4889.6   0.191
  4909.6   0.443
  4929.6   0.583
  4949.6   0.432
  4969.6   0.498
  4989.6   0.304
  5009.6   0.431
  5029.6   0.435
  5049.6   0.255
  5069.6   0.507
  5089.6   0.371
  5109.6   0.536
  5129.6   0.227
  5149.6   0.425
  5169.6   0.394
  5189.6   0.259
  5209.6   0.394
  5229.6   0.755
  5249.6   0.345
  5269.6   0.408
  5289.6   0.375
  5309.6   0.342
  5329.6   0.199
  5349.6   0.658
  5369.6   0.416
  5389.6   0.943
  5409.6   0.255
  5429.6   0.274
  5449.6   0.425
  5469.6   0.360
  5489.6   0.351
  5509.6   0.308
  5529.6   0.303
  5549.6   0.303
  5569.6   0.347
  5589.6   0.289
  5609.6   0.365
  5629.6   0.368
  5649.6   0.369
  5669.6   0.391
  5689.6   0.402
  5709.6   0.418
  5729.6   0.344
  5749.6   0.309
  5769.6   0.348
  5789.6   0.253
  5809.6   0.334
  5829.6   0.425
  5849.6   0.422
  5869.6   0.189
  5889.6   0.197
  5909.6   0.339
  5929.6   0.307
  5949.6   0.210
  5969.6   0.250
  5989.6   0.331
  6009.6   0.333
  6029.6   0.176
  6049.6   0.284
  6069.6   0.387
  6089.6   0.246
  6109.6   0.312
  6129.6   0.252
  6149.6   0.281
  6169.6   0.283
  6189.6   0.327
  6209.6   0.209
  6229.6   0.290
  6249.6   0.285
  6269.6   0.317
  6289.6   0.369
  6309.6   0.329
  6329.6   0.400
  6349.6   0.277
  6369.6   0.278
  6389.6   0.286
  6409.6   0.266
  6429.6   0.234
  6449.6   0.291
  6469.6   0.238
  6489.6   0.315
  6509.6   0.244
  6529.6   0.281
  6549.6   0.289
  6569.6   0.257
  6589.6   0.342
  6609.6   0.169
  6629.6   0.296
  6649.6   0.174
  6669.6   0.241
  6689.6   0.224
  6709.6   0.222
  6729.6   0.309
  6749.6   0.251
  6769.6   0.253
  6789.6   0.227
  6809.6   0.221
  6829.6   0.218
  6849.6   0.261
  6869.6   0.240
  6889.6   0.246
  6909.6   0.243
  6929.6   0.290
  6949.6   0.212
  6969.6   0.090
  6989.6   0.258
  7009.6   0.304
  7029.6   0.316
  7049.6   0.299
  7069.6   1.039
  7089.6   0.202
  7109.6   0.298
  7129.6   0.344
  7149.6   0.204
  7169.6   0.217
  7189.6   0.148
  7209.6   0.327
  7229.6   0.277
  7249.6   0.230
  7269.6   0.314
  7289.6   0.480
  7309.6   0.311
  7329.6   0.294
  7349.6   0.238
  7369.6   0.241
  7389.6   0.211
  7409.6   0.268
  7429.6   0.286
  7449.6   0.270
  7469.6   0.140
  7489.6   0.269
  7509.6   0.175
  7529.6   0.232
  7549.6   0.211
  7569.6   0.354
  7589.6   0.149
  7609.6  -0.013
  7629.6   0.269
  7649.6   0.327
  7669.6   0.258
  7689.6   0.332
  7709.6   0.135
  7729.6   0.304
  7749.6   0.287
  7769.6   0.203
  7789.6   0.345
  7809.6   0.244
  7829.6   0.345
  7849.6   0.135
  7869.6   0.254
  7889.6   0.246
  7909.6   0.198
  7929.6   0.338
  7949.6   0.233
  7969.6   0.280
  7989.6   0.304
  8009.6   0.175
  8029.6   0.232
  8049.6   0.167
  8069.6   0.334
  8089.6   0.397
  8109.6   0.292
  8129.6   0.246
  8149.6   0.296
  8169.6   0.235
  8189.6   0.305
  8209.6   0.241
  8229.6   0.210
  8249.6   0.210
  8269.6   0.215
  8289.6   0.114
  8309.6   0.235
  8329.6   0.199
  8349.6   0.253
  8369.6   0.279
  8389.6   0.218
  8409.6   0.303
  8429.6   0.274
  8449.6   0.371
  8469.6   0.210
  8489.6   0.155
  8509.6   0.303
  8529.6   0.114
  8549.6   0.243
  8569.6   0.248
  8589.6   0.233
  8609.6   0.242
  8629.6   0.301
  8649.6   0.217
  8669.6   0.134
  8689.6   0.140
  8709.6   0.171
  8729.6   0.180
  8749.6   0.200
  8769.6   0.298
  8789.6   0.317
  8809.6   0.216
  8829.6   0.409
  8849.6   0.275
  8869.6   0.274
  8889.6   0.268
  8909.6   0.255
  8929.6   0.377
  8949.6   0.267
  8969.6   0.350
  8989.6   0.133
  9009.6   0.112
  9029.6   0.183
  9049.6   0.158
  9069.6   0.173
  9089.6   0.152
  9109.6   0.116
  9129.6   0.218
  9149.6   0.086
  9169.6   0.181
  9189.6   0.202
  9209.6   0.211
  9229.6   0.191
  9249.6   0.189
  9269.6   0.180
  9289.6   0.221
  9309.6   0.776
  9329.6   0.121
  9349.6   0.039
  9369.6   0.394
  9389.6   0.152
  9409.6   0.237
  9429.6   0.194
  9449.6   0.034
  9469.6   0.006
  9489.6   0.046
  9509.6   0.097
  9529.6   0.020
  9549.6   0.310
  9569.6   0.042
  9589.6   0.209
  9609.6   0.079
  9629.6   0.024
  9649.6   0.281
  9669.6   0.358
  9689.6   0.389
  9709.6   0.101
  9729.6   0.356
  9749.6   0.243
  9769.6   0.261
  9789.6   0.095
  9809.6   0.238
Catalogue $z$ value 0.08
